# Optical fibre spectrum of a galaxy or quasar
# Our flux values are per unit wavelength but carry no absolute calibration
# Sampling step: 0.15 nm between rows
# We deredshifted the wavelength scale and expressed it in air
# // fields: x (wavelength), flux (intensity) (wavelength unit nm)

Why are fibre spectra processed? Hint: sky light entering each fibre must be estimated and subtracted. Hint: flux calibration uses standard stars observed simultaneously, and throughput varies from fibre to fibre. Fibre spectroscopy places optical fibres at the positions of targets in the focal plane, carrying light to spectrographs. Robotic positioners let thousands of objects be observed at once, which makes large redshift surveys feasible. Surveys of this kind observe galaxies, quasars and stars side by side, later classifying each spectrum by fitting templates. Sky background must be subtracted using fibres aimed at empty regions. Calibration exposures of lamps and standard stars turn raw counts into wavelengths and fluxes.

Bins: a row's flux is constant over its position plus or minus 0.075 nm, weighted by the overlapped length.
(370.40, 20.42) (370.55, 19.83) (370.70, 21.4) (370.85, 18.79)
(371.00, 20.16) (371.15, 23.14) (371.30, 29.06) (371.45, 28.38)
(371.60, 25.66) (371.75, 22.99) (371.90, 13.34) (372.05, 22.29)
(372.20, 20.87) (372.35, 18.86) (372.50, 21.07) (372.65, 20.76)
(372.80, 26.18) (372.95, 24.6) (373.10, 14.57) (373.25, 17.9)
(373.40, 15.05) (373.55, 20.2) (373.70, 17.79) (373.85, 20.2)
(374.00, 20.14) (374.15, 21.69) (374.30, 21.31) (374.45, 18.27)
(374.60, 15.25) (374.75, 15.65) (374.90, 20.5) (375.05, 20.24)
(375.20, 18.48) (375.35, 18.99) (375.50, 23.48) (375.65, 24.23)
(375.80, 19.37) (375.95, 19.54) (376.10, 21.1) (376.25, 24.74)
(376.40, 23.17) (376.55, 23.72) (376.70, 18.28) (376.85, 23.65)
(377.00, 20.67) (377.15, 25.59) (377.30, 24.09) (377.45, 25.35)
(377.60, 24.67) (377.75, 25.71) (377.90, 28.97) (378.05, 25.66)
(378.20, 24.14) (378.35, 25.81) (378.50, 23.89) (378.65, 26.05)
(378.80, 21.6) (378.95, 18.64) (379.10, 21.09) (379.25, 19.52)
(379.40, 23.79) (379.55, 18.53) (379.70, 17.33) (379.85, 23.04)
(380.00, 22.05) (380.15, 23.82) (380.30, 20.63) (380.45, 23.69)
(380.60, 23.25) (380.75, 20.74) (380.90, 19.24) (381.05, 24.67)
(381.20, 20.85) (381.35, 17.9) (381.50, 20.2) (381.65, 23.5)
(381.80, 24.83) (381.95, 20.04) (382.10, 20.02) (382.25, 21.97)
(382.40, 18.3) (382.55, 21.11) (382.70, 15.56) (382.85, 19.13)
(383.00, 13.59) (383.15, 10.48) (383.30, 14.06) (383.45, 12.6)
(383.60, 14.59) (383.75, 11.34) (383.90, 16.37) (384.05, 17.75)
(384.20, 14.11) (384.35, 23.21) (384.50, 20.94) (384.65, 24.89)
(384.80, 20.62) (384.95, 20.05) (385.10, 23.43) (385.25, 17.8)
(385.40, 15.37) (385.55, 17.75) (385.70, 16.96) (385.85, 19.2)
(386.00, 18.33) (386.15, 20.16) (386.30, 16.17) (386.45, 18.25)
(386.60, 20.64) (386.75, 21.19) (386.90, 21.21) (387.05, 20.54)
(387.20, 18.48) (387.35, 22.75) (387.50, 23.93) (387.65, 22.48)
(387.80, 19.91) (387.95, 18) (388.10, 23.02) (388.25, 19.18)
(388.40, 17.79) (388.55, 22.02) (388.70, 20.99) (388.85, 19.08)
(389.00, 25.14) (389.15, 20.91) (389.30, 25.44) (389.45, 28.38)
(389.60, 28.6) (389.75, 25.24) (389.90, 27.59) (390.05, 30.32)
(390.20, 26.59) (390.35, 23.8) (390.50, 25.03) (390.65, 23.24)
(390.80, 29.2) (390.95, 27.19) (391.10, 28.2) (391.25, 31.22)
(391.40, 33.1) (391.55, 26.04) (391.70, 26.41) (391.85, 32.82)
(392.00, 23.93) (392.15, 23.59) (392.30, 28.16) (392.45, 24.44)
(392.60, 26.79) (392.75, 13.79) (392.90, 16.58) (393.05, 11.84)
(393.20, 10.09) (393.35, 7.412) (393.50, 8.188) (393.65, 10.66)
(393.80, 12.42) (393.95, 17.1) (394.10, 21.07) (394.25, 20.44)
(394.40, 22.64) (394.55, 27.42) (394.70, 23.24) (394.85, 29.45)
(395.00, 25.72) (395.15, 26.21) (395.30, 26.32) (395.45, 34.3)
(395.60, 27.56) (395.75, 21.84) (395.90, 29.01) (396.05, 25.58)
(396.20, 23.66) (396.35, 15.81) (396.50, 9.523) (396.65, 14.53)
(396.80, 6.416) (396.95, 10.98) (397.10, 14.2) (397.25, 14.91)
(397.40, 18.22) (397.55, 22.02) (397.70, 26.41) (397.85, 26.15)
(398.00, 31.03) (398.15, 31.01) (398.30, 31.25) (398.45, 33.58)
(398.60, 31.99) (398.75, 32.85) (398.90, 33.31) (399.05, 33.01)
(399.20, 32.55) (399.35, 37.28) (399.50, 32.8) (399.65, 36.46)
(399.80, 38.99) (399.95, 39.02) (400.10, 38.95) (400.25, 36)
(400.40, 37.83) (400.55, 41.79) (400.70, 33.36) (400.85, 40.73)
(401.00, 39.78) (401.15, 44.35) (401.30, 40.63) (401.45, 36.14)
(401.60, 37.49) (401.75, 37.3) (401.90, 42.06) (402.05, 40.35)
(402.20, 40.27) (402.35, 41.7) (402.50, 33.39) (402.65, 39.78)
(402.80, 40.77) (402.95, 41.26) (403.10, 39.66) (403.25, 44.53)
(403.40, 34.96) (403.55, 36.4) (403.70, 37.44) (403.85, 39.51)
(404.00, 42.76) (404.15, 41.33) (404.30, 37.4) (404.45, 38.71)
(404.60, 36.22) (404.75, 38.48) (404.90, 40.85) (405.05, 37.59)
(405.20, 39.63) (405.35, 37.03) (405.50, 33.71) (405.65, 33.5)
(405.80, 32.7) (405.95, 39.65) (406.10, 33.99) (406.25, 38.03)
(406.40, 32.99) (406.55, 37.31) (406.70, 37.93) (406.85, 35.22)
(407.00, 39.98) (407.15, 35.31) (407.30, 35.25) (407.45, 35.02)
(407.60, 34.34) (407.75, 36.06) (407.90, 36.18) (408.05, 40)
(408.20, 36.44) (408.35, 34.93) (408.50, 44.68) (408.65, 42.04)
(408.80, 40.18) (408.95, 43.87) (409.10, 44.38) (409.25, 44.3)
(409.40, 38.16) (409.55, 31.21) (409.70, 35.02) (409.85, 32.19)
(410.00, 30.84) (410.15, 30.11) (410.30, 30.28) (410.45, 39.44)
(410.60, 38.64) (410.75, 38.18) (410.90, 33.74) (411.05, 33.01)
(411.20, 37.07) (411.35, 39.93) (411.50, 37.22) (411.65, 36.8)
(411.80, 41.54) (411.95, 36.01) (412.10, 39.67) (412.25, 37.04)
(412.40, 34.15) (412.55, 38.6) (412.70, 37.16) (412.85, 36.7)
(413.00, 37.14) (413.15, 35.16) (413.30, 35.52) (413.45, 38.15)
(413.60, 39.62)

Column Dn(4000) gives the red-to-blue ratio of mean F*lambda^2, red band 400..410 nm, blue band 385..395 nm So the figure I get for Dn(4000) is 1.88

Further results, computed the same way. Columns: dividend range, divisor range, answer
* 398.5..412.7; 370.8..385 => 2.08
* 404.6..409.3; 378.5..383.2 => 2.09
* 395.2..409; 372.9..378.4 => 1.83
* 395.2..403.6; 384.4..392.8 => 1.46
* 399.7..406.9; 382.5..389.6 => 2.16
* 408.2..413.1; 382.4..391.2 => 2.03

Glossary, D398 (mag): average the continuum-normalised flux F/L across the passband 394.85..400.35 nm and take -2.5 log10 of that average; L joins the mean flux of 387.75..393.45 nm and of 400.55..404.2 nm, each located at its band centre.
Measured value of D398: 0.22 mag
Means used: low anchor 23.4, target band 27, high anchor 39.5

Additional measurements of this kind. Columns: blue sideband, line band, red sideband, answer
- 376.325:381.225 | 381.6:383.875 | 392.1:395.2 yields 0.255 mag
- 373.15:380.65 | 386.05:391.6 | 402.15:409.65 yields 0.208 mag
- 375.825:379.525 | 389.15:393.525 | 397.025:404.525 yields 0.253 mag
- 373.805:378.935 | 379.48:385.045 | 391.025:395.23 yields 0.141 mag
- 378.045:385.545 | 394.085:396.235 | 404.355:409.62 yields 0.140 mag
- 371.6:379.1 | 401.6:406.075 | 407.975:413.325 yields -0.129 mag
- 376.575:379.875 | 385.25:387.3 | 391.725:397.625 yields 0.148 mag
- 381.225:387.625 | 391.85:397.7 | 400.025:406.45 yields 0.426 mag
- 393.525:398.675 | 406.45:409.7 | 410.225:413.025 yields -0.136 mag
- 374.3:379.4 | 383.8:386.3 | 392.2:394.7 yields 0.051 mag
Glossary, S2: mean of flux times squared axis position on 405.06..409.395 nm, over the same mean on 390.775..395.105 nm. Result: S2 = 1.8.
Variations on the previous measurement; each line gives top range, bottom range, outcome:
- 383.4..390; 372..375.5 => 1.11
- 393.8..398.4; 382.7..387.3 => 1.32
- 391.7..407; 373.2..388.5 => 1.65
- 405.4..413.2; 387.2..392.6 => 1.63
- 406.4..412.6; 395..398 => 1.87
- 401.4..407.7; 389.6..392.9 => 1.54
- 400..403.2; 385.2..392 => 1.82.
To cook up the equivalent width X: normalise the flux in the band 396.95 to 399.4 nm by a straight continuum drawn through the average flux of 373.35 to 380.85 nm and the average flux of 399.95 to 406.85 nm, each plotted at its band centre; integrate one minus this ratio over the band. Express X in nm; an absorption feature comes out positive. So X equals 0.53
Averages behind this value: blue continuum 21.7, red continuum 38.3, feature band 27.5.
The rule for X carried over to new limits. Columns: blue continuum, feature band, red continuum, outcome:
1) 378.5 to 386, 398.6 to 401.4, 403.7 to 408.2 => -0.369 nm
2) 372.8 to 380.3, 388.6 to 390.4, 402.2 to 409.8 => 0.228 nm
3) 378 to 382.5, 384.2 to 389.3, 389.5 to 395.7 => 0.542 nm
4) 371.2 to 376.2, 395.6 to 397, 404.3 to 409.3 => 0.612 nm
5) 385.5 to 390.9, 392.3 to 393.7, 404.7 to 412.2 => 0.567 nm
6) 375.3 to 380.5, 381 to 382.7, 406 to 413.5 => 0.247 nm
